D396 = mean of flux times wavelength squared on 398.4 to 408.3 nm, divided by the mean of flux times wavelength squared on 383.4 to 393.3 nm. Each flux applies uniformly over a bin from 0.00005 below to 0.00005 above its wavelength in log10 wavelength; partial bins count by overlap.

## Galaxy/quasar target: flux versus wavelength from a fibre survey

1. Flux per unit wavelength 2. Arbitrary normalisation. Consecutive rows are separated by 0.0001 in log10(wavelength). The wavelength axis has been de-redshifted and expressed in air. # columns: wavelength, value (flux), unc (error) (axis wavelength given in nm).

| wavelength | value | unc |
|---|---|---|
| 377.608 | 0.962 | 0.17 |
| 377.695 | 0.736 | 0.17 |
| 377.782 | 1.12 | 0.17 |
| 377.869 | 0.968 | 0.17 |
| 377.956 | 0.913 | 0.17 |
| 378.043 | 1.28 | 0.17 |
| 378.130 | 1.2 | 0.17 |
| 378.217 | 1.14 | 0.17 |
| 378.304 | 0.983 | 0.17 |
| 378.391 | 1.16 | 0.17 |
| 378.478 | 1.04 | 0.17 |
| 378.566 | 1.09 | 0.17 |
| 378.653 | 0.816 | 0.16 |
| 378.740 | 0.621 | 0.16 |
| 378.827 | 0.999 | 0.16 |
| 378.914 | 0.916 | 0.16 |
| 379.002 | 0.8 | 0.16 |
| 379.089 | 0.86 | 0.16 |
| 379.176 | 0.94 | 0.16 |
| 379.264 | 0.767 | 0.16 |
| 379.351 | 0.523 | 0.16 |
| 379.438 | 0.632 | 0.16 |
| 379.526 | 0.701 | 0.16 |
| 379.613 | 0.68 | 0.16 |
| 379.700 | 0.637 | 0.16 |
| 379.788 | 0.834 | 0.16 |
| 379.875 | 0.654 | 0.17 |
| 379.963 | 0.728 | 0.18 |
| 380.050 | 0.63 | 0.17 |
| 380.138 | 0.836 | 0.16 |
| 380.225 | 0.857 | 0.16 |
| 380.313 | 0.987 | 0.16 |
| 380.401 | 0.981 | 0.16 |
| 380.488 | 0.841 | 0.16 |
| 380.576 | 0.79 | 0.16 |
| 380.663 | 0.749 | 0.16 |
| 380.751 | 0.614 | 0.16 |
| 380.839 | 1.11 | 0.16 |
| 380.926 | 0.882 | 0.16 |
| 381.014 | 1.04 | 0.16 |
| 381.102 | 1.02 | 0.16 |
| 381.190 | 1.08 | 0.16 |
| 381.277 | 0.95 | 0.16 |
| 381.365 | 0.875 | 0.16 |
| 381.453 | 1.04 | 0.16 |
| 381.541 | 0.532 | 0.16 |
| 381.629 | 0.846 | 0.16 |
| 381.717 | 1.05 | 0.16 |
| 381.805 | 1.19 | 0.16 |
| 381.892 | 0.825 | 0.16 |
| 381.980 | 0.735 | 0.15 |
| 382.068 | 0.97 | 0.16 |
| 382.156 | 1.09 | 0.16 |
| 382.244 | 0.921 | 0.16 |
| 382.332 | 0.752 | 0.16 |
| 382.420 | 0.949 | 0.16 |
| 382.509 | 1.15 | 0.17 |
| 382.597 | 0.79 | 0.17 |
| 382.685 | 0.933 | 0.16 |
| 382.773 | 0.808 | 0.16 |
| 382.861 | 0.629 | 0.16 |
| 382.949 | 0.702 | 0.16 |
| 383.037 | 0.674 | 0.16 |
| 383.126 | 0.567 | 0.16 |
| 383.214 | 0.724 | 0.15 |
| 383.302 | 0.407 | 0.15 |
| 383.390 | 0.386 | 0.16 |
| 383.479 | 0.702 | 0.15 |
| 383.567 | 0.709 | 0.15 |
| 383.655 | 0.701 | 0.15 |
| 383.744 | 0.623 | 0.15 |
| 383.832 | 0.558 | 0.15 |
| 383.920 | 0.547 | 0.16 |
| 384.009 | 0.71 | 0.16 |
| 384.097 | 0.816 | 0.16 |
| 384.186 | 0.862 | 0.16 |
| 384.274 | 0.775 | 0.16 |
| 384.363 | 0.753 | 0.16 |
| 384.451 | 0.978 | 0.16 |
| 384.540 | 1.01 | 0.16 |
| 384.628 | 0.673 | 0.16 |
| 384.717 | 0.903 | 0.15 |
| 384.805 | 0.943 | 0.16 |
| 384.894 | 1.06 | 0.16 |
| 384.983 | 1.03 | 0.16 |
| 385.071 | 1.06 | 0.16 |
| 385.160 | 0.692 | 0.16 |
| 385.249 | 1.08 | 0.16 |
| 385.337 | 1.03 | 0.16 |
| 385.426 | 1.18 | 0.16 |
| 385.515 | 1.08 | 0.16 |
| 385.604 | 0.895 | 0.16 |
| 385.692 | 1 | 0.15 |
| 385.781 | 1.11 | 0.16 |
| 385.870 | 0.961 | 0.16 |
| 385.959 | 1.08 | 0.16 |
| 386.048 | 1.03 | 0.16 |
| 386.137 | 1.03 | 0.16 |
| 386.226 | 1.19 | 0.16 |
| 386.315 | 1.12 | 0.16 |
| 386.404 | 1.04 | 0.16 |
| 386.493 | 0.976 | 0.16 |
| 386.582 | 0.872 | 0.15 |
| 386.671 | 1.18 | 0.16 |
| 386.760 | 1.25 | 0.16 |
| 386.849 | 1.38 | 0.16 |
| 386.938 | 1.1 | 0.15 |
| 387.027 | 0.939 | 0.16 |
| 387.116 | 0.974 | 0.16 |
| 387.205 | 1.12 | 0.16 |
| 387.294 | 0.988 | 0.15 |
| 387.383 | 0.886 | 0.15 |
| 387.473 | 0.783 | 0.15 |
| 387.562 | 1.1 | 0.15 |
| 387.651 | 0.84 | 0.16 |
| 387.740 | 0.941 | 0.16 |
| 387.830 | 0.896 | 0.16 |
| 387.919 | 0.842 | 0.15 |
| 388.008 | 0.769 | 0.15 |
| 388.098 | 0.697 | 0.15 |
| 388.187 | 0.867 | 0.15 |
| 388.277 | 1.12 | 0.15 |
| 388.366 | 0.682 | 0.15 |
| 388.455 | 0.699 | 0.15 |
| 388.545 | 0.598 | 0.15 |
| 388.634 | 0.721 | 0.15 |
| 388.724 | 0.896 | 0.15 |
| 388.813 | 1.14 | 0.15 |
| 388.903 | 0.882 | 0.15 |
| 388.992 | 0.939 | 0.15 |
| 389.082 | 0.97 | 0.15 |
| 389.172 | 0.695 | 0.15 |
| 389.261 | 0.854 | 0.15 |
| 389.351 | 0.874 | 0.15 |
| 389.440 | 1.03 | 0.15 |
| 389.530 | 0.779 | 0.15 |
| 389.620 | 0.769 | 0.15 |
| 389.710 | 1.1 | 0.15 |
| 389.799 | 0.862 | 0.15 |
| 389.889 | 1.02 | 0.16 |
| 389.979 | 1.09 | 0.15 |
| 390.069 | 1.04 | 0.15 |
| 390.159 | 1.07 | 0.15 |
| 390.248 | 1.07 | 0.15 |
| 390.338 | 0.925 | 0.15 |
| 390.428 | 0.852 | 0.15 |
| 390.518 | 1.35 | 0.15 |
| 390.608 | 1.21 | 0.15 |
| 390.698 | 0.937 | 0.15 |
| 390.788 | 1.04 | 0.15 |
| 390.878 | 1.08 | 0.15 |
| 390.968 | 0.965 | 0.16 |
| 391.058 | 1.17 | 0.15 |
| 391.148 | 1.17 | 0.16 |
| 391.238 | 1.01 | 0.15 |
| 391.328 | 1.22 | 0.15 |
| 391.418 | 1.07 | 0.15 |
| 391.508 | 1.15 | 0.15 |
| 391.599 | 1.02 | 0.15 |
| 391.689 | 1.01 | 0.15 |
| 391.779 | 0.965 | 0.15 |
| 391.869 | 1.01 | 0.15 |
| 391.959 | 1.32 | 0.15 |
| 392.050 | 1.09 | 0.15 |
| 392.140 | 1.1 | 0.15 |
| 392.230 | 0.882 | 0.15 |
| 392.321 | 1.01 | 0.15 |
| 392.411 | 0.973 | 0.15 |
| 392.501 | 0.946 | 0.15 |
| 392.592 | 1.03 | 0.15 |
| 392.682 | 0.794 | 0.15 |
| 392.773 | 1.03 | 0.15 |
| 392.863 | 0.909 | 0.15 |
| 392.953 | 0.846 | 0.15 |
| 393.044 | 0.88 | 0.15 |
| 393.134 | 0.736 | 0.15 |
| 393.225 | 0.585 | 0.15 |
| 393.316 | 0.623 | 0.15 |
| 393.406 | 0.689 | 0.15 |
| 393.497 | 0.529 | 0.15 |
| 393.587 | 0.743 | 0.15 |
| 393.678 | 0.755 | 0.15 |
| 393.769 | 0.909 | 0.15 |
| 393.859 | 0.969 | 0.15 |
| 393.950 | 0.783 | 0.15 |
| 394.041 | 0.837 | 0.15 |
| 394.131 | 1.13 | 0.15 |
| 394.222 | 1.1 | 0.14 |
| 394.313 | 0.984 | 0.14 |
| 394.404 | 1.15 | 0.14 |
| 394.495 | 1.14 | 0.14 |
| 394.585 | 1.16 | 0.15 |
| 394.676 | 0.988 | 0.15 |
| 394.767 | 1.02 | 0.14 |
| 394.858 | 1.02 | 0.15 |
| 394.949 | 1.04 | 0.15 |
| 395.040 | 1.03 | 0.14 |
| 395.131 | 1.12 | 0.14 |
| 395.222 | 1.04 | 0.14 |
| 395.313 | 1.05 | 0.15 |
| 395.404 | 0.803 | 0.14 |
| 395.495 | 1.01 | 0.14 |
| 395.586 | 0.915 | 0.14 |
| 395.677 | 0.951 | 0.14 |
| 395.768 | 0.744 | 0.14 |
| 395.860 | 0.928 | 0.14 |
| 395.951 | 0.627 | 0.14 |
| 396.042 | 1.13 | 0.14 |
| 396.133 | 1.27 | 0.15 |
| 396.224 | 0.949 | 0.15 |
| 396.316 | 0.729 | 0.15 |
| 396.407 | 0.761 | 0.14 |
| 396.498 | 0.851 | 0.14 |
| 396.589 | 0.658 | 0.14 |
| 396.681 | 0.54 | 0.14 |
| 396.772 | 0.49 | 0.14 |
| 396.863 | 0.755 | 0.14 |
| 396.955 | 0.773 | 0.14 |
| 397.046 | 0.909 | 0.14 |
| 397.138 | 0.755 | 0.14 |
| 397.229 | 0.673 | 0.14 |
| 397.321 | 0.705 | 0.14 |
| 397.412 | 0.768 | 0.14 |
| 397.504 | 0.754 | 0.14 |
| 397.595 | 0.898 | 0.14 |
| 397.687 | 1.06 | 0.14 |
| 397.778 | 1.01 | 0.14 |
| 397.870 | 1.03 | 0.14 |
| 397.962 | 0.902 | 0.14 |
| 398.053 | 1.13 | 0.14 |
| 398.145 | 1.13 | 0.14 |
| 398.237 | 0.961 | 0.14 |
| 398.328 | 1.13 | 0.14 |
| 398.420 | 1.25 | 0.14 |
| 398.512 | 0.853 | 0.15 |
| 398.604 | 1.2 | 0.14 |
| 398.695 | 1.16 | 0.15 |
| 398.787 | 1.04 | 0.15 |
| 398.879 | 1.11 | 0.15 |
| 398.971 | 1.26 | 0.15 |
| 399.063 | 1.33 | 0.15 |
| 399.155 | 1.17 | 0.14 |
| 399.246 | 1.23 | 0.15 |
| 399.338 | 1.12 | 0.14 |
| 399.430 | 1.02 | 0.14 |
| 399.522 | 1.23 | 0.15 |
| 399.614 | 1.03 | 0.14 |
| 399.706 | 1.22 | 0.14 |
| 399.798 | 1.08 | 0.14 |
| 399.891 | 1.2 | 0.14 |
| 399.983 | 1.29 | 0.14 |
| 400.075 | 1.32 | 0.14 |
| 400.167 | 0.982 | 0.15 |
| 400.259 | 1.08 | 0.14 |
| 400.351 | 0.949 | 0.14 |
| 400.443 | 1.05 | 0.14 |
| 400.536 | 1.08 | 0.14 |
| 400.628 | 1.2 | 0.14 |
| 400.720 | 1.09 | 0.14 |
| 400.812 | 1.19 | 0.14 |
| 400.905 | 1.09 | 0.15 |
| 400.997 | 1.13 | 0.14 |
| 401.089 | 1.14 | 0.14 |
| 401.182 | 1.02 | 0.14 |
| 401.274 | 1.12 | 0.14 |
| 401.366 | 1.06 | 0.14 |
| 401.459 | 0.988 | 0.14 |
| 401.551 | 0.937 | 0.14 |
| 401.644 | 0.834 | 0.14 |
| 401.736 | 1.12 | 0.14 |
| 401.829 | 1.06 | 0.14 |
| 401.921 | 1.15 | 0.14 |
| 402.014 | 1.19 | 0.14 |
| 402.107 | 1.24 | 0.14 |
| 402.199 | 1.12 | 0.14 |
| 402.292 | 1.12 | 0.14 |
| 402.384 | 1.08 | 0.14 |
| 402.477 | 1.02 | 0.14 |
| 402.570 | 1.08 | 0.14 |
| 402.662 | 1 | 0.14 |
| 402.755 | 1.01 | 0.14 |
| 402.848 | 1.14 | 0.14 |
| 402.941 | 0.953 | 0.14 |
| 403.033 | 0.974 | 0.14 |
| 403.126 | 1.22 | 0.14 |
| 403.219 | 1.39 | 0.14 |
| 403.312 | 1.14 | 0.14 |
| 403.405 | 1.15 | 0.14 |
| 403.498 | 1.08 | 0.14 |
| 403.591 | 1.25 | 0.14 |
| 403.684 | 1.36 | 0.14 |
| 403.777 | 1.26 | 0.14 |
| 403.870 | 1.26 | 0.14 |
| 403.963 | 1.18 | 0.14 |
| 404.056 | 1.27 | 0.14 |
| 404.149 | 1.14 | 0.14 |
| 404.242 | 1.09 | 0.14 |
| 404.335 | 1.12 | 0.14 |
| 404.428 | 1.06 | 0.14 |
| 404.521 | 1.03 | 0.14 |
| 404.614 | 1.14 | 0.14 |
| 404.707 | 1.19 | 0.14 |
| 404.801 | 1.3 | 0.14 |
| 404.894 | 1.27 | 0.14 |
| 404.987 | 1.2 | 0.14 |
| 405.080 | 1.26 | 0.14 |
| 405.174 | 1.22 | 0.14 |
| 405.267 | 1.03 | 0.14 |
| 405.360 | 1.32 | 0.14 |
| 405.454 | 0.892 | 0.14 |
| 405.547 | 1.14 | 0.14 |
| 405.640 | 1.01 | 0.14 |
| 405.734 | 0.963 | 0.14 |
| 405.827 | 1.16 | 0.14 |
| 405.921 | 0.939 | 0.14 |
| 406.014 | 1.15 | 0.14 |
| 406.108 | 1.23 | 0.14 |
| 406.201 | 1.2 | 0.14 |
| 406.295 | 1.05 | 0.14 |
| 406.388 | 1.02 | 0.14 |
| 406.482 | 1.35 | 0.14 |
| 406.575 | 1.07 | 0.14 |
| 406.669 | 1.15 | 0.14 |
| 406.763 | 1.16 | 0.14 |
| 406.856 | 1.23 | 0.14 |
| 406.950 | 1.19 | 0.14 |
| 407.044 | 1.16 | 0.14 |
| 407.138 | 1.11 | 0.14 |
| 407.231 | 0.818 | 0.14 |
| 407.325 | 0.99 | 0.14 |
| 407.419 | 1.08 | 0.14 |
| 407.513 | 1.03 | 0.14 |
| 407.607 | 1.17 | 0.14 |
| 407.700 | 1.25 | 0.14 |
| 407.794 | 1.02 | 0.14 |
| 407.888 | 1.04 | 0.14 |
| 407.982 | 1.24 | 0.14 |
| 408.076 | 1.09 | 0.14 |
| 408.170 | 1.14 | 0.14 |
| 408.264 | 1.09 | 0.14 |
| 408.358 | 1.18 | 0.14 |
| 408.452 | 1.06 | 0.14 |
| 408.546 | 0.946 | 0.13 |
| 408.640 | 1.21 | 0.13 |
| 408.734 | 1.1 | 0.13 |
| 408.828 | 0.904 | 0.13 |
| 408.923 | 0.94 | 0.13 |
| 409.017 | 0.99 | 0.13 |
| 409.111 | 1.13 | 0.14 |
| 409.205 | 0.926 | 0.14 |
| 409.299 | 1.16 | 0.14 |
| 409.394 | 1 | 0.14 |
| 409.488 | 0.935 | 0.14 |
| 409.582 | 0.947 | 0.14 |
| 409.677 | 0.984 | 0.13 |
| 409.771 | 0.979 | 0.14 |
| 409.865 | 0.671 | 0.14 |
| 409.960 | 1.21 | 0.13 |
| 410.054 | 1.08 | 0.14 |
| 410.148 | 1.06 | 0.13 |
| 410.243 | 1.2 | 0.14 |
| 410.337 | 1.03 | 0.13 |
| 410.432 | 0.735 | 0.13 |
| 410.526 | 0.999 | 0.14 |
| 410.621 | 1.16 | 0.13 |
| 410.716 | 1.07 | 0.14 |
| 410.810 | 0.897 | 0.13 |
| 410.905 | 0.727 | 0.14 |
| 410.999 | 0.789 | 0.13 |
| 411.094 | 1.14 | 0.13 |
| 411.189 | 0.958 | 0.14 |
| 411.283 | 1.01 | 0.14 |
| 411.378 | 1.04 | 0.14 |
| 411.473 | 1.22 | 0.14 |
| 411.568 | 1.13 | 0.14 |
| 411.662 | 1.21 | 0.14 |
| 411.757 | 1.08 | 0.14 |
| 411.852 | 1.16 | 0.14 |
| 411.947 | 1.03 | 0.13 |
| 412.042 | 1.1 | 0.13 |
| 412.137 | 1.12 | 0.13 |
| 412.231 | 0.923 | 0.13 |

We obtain 1.3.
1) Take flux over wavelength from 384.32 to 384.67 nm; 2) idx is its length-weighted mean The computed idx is 0.856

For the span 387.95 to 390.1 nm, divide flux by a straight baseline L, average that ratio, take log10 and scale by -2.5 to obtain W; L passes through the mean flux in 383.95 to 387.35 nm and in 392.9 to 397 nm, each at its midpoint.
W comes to 0.09 mag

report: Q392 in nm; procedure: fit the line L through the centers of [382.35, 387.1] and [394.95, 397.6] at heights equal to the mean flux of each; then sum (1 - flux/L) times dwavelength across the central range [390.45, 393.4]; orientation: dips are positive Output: -0.45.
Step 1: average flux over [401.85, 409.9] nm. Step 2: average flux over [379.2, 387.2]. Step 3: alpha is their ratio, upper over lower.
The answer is 1.3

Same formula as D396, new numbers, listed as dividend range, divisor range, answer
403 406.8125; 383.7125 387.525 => 1.33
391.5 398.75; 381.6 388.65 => 1.09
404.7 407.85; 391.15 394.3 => 1.29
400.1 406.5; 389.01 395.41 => 1.21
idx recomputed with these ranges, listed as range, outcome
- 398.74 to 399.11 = 1.18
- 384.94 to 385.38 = 0.98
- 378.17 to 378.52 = 1.08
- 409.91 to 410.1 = 1.14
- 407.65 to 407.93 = 1.11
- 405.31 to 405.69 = 1.09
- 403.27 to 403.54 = 1.12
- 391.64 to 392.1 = 1.08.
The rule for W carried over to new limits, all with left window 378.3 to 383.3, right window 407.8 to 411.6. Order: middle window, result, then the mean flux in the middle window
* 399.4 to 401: -0.16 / 1.12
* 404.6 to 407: -0.15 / 1.15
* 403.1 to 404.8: -0.20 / 1.19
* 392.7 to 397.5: 0.07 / 0.873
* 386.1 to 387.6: -0.19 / 1.05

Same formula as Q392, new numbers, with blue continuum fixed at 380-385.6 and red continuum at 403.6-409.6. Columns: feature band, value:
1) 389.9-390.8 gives -0.12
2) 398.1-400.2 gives -0.23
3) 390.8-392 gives -0.18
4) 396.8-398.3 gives 0.19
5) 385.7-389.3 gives -0.22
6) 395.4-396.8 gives 0.22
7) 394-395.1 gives -0.08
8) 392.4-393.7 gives 0.22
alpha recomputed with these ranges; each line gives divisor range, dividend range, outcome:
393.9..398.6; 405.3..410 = 1.15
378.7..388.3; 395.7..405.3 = 1.21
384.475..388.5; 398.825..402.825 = 1.13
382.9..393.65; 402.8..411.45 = 1.18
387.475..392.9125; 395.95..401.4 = 1.05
